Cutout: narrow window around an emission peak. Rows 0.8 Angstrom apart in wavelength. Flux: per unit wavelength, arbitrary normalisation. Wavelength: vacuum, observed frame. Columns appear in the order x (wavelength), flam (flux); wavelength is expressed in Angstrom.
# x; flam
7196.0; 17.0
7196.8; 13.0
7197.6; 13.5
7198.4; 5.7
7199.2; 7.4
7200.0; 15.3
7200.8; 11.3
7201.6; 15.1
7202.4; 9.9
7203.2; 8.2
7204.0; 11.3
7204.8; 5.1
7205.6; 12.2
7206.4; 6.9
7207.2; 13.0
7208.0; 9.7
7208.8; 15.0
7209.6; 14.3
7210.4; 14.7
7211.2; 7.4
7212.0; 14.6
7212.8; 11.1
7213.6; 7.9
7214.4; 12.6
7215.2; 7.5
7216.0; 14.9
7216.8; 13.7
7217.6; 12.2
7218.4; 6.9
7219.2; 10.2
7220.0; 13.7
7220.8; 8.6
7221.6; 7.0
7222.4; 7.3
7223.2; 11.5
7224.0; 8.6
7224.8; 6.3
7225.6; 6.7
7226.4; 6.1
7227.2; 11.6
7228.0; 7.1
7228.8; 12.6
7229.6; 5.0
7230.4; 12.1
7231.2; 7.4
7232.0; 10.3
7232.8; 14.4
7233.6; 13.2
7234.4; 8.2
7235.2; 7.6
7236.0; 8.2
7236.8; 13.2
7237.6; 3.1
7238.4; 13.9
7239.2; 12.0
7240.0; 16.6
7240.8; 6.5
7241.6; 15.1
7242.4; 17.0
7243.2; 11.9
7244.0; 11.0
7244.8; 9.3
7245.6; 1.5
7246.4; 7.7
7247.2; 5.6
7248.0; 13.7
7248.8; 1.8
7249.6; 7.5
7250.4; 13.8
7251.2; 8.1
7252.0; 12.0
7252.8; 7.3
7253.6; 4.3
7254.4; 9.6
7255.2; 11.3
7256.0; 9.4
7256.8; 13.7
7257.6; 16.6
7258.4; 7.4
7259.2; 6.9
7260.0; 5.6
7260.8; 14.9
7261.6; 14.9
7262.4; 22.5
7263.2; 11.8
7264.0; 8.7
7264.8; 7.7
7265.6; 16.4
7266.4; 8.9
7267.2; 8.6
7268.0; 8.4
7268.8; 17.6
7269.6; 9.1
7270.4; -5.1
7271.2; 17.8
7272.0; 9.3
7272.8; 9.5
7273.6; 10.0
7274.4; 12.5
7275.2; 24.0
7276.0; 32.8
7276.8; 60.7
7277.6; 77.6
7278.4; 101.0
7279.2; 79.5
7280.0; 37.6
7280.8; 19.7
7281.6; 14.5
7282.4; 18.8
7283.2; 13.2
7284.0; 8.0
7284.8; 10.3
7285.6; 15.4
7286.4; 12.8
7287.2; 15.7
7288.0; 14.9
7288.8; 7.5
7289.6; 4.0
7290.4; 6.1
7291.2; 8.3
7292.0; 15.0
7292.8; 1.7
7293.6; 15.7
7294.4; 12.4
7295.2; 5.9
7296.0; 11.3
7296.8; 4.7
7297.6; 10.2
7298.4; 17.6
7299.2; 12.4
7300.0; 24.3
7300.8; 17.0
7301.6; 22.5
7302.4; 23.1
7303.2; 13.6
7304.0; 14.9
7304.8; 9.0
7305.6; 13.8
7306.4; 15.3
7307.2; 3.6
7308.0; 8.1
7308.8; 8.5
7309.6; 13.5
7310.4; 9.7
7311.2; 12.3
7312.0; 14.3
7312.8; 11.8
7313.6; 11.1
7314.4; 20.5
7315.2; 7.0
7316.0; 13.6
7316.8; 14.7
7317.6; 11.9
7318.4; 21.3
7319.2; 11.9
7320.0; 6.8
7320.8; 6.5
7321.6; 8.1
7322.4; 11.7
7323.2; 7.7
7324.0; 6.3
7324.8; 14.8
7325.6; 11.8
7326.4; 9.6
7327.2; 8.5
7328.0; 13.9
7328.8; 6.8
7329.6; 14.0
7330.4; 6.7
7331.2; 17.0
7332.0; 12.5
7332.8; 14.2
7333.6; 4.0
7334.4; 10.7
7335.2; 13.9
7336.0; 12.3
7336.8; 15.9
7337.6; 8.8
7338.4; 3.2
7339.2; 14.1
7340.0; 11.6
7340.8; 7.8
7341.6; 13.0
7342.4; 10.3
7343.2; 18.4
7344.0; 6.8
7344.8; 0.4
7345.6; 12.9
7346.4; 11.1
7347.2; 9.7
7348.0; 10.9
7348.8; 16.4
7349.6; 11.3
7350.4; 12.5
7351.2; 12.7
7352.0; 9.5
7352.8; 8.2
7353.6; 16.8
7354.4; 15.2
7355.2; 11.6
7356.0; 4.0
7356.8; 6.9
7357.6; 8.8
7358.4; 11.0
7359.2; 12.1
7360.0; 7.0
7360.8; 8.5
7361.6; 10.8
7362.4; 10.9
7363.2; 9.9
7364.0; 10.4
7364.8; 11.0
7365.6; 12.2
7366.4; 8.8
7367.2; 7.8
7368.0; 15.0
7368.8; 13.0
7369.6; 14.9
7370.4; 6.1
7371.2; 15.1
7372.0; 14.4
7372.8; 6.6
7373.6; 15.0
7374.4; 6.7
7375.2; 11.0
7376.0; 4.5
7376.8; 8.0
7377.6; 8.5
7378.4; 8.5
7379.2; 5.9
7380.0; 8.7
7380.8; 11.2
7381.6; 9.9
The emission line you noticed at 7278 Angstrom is H-alpha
